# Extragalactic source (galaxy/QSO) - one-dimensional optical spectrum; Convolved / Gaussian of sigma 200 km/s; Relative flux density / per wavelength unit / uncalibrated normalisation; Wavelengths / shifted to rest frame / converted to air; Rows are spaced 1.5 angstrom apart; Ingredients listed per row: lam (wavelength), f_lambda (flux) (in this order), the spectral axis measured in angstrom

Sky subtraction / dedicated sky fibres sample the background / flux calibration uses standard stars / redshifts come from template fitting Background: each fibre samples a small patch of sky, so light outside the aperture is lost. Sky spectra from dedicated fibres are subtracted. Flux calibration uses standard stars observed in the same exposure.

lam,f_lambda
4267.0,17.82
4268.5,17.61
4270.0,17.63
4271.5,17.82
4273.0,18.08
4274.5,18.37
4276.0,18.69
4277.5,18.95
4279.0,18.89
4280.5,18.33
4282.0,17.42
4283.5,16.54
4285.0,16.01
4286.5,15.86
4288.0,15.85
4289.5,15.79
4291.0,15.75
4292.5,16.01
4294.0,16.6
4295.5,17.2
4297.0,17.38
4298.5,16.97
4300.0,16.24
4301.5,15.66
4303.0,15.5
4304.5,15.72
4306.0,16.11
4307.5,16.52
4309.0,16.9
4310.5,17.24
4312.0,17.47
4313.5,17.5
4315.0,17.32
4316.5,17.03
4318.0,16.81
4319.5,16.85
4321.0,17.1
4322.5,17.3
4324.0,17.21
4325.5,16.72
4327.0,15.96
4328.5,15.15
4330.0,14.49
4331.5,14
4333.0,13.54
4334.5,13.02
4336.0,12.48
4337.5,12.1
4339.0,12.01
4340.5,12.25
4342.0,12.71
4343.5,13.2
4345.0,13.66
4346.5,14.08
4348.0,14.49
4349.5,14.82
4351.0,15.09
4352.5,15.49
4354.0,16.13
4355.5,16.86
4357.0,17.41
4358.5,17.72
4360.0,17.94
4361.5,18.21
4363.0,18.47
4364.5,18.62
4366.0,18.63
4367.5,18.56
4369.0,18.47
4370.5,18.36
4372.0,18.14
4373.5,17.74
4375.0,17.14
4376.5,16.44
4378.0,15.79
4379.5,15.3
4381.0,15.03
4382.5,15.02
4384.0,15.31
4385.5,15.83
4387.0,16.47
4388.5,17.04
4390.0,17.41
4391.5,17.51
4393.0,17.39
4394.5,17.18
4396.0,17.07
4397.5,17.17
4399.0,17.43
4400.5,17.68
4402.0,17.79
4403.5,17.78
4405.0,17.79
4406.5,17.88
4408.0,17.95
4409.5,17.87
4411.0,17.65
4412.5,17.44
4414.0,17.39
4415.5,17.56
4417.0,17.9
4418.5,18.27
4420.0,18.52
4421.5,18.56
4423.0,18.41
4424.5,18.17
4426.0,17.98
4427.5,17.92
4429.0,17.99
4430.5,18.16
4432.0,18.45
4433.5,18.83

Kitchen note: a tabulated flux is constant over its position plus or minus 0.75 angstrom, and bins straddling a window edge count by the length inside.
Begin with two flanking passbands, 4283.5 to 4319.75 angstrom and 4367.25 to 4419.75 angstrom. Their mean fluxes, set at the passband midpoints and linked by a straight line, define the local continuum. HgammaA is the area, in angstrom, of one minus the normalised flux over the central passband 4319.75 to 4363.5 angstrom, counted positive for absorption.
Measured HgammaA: 4.3 angstrom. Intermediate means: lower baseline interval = 16.5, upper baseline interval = 17.2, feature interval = 15.2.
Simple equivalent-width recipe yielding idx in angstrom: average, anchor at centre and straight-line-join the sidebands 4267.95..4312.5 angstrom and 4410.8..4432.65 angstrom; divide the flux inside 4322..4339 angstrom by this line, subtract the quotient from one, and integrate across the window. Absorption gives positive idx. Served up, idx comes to 2.7 angstrom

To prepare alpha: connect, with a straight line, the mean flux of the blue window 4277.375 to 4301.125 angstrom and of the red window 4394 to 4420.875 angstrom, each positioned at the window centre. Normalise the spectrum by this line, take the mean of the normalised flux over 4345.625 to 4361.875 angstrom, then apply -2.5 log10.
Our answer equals 0.07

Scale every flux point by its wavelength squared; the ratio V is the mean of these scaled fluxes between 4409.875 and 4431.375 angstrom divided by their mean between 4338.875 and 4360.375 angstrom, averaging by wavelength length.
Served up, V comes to 1.2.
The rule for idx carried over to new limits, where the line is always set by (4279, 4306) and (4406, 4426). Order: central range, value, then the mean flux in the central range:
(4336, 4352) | 3.43 angstrom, 13.4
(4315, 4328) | -0.04 angstrom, 16.9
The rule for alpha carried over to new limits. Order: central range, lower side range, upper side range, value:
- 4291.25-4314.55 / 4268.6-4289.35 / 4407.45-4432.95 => 0.06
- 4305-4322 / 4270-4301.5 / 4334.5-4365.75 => -0.05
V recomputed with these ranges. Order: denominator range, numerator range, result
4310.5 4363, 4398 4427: 1.20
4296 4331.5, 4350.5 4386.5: 1.05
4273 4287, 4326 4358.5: 0.83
